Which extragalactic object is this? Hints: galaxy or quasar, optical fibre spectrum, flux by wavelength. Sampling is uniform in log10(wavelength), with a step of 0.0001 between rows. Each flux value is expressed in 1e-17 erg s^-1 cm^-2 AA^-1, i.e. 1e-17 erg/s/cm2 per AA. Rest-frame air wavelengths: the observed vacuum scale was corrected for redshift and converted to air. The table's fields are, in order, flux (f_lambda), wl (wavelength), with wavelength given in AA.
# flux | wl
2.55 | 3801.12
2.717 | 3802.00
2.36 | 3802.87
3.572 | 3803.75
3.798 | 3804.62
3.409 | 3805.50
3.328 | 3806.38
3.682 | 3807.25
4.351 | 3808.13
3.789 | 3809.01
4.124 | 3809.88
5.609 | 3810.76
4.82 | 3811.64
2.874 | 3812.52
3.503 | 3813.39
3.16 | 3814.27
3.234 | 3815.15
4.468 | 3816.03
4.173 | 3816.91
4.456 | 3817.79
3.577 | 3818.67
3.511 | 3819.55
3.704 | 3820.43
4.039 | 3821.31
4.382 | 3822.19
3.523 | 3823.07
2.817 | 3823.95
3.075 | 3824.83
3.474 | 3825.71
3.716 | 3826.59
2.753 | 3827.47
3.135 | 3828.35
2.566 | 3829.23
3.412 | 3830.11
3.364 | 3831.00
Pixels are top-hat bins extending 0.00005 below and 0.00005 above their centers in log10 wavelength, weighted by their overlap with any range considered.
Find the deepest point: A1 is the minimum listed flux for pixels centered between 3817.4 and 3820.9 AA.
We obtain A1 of 3.511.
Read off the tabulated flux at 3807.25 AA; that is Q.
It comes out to 3.682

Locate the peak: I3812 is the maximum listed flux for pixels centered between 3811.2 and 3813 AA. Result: 4.82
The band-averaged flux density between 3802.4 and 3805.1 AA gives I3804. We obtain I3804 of 3.24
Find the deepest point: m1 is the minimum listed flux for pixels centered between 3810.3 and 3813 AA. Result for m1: 2.874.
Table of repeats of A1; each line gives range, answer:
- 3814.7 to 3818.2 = 3.234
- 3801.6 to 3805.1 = 2.36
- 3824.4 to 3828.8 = 2.753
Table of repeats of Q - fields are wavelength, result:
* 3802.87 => 2.36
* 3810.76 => 5.609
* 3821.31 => 4.039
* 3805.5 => 3.409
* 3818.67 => 3.577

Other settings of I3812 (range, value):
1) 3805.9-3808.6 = 4.351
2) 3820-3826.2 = 4.382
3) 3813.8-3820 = 4.468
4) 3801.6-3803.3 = 2.717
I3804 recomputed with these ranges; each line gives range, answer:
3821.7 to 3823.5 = 3.96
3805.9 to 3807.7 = 3.51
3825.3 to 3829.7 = 3.13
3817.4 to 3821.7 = 3.85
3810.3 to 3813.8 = 4.21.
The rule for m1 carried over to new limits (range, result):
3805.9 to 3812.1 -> 3.328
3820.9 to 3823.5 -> 3.523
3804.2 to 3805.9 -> 3.409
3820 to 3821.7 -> 3.704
